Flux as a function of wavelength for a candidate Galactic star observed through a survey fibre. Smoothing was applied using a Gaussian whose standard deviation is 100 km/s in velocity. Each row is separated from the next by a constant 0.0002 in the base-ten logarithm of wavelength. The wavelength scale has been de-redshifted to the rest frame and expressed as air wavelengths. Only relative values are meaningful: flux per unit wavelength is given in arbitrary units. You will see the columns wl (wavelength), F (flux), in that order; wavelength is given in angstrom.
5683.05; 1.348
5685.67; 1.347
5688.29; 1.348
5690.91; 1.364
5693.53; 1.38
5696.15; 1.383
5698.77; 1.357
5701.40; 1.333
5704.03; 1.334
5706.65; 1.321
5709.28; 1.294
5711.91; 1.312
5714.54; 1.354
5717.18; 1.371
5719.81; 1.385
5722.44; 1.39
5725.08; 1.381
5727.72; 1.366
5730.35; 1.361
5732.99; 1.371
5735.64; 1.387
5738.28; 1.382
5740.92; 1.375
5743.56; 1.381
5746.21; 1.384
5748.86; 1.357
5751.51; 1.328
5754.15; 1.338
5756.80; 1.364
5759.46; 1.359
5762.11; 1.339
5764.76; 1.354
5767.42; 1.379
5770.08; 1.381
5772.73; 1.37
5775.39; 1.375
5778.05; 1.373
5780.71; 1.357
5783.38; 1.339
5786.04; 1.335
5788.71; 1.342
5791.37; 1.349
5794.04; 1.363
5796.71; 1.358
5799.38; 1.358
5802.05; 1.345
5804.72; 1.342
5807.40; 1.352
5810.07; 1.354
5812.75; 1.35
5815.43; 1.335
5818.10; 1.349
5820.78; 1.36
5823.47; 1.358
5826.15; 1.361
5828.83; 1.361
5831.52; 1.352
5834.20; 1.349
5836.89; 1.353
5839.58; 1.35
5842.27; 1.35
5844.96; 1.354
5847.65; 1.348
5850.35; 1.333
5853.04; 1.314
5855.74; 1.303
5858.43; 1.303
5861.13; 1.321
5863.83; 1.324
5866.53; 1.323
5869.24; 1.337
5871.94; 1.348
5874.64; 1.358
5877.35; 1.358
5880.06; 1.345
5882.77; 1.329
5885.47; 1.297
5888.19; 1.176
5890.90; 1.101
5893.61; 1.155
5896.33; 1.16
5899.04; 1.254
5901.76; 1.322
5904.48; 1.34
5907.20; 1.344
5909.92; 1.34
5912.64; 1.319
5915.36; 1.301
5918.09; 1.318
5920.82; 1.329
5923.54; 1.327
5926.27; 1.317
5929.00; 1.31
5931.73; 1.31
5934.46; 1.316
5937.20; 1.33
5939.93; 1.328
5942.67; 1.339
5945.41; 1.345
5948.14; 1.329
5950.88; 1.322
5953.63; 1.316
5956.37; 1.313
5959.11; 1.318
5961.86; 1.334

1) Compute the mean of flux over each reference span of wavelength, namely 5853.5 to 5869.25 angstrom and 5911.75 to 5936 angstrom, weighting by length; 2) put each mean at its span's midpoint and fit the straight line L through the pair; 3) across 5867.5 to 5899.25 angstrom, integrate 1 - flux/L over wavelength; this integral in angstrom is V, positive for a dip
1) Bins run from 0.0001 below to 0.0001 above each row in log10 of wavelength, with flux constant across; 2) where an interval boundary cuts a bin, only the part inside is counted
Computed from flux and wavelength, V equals 1.1 angstrom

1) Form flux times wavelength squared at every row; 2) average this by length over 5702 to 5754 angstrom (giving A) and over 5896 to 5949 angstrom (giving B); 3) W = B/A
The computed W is 1.04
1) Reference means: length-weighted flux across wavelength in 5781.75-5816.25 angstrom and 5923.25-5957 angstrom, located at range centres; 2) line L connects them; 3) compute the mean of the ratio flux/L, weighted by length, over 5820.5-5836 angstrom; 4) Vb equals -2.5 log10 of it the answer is -0.01 mag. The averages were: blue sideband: 1.35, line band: 1.36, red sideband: 1.32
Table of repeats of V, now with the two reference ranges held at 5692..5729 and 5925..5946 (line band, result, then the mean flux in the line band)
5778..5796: -0.1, 1.35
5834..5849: -0.2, 1.35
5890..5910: 1.2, 1.25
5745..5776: -0.3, 1.36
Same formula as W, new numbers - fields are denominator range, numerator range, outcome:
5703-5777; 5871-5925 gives 1.00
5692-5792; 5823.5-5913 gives 1.01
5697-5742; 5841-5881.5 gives 1.03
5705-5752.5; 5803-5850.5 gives 1.03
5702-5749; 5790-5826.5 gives 1.02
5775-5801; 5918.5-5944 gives 1.03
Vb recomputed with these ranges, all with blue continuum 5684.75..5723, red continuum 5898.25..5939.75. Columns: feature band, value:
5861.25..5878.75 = -0.010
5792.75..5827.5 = -0.014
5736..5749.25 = -0.026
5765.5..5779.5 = -0.027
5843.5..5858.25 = 0.001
